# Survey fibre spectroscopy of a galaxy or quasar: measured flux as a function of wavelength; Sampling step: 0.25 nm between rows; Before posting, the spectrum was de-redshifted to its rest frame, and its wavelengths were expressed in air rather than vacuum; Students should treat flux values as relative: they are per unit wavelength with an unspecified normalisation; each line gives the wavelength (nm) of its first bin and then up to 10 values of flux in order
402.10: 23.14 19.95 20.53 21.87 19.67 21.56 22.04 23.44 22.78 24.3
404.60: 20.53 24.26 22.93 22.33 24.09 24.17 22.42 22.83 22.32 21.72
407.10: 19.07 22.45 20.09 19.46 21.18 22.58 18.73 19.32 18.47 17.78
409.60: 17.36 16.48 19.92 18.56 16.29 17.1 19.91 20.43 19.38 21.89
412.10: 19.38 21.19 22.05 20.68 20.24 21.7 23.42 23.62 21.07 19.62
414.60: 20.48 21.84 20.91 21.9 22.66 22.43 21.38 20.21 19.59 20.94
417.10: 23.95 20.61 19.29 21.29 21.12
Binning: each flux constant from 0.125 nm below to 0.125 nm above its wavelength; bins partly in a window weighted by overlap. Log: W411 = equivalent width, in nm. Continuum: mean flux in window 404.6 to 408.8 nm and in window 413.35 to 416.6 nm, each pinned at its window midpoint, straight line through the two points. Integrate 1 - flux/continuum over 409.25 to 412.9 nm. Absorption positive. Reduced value 0.42 nm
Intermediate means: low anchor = 21.8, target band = 19.2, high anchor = 21.6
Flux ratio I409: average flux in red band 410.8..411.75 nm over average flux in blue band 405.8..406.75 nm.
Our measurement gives 0.85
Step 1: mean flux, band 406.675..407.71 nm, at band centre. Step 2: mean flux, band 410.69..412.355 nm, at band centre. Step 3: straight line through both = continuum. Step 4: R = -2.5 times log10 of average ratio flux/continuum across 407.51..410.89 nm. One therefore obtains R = 0.09 mag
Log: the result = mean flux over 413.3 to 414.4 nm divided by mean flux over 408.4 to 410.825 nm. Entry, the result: 1.2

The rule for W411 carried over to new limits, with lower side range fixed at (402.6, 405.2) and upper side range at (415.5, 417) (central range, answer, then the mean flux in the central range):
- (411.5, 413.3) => 0.07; 20.7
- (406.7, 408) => 0.08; 20.6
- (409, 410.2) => 0.21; 18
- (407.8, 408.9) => 0.08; 20.4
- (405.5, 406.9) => -0.06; 23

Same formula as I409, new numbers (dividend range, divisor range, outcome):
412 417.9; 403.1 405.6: 0.94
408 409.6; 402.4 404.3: 0.90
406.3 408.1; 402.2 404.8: 0.97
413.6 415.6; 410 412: 1.12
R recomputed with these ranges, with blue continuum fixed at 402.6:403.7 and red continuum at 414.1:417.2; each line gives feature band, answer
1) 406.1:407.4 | -0.025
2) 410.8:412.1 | 0.074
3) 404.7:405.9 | -0.110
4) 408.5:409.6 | 0.154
